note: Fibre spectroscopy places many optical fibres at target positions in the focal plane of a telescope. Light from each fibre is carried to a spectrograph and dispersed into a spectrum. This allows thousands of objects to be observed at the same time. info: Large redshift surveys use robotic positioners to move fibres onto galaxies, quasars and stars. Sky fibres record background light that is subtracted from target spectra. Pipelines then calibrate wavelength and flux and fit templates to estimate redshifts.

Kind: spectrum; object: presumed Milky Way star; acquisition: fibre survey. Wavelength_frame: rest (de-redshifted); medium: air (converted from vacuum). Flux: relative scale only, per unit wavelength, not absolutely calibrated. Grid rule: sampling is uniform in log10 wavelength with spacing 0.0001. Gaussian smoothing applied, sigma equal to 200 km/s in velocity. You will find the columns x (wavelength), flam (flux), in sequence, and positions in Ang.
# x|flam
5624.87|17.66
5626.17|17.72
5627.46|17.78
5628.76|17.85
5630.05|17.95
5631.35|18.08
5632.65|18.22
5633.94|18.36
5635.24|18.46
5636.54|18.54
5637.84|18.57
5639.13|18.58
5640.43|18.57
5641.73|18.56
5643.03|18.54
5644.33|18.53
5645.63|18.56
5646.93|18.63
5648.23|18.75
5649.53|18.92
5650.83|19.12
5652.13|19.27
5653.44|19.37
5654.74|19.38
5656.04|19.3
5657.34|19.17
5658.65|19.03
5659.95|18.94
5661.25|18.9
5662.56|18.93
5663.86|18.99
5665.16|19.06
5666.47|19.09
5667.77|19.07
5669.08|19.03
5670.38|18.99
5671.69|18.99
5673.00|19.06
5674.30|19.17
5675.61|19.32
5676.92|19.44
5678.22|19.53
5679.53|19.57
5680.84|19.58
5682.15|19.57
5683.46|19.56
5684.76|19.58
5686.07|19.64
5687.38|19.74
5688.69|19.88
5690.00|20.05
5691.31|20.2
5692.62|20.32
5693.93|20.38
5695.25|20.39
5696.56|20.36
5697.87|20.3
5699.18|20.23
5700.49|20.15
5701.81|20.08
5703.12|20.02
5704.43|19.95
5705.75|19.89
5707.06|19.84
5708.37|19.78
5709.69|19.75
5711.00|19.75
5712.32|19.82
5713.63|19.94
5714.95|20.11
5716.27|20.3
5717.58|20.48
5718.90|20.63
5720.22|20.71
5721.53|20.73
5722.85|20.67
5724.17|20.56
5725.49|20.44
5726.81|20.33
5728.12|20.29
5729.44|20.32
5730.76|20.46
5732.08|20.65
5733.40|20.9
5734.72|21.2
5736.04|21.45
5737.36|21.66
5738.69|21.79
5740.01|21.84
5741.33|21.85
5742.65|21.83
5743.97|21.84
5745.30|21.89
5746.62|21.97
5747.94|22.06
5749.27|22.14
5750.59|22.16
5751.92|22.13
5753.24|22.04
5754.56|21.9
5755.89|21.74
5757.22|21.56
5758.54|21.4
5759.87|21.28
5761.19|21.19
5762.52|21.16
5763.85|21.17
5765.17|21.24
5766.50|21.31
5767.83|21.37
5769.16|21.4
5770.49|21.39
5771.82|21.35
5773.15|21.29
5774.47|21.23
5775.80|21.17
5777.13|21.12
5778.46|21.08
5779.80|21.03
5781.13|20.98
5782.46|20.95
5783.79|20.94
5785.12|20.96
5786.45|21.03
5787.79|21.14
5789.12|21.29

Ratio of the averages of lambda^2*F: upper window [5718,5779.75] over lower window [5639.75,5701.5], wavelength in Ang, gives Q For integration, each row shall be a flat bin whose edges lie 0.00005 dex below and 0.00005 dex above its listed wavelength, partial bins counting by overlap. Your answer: 1.1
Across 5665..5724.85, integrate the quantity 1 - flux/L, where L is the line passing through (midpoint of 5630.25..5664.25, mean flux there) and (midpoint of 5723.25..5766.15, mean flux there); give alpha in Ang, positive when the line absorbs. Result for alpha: 0.6 Ang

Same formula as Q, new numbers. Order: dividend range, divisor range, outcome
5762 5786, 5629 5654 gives 1.19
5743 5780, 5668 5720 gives 1.11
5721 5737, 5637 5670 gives 1.12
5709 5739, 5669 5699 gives 1.06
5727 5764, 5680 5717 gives 1.09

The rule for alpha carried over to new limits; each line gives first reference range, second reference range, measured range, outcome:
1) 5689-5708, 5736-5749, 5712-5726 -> 0.3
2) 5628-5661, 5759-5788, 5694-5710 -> -0.2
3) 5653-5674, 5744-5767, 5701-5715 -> 0.3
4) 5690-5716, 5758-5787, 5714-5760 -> -1.4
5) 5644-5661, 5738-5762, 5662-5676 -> 0.3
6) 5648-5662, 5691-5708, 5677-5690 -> 0.1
